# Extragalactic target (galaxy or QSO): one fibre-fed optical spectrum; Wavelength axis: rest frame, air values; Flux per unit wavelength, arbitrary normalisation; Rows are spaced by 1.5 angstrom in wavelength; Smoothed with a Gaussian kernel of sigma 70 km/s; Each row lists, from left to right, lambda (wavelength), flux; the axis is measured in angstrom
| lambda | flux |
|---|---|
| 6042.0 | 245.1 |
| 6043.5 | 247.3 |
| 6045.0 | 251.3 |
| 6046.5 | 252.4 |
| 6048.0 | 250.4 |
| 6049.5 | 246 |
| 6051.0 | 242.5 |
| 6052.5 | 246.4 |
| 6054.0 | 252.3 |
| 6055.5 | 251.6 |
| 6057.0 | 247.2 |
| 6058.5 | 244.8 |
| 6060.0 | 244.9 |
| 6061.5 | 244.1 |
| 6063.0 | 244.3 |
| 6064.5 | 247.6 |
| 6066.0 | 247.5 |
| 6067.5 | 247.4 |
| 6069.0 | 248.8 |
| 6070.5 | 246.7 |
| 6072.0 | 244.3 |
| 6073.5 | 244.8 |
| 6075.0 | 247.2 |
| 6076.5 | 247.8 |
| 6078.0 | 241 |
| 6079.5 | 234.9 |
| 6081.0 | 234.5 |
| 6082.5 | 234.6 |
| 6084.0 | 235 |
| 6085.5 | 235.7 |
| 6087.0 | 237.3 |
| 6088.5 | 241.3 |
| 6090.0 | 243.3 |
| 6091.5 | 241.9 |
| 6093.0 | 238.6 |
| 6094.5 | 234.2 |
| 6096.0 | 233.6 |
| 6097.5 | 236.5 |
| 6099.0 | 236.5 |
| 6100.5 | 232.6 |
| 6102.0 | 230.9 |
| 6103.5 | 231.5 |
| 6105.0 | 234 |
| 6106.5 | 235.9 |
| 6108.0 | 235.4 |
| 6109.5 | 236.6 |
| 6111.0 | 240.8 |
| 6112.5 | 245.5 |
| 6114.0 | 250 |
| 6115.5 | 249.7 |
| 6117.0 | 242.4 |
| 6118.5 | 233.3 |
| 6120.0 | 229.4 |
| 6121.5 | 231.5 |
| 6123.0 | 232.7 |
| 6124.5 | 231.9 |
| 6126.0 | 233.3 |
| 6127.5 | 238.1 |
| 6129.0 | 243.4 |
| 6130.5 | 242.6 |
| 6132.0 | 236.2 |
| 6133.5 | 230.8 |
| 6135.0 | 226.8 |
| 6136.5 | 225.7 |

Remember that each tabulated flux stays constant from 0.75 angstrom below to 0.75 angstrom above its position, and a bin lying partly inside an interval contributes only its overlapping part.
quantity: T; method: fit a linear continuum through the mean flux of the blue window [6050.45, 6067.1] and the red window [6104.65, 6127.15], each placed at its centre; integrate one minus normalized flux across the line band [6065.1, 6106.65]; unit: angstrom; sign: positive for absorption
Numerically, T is 0.53 angstrom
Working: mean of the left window 247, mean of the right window 238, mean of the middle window 239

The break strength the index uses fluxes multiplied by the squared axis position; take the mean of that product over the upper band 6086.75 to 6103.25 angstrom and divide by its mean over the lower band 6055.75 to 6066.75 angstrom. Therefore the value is 0.97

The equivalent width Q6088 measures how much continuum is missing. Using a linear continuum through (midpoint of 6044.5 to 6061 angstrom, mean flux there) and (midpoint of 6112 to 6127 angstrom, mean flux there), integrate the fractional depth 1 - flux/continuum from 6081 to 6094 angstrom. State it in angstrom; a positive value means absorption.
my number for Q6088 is 0.25 angstrom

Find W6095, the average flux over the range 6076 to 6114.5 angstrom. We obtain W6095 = 238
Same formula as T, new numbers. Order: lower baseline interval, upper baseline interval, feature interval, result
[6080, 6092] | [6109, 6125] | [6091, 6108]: 0.2 angstrom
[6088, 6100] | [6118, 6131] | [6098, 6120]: -0.1 angstrom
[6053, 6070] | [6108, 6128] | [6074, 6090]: 0.3 angstrom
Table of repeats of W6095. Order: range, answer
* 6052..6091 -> 244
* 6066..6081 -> 244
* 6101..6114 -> 237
